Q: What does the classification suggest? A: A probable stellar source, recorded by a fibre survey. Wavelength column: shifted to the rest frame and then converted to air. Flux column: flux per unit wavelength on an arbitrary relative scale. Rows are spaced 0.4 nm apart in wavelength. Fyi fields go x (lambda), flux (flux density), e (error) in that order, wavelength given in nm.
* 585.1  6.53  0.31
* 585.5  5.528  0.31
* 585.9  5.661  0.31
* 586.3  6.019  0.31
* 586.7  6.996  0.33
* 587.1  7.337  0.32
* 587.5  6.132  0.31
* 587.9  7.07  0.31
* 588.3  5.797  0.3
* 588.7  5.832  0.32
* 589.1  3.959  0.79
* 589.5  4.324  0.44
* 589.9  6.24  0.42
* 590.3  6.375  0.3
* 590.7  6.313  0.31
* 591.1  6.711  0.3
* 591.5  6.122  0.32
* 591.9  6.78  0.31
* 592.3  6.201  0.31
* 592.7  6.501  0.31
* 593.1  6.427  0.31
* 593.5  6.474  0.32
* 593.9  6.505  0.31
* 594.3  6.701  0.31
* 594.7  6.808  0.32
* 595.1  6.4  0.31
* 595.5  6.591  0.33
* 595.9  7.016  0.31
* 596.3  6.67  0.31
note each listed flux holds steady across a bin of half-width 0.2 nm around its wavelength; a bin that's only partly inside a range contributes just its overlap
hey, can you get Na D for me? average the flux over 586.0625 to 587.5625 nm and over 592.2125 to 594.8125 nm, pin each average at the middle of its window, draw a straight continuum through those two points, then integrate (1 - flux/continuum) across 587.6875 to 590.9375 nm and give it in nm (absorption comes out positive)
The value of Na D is 0.42 nm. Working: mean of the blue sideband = 6.64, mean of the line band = 5.75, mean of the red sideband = 6.52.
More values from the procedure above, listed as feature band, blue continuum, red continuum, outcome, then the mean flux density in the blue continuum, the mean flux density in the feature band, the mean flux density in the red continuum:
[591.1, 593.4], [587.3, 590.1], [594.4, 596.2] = -0.087 nm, 5.62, 6.44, 6.7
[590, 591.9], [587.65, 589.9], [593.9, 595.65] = -0.168 nm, 5.49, 6.41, 6.61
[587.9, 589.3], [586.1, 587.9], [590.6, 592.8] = 0.240 nm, 6.67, 5.46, 6.44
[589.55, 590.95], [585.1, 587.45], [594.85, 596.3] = 0.078 nm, 6.32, 6.11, 6.67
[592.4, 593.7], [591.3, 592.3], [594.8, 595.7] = 0.000 nm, 6.4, 6.45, 6.53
